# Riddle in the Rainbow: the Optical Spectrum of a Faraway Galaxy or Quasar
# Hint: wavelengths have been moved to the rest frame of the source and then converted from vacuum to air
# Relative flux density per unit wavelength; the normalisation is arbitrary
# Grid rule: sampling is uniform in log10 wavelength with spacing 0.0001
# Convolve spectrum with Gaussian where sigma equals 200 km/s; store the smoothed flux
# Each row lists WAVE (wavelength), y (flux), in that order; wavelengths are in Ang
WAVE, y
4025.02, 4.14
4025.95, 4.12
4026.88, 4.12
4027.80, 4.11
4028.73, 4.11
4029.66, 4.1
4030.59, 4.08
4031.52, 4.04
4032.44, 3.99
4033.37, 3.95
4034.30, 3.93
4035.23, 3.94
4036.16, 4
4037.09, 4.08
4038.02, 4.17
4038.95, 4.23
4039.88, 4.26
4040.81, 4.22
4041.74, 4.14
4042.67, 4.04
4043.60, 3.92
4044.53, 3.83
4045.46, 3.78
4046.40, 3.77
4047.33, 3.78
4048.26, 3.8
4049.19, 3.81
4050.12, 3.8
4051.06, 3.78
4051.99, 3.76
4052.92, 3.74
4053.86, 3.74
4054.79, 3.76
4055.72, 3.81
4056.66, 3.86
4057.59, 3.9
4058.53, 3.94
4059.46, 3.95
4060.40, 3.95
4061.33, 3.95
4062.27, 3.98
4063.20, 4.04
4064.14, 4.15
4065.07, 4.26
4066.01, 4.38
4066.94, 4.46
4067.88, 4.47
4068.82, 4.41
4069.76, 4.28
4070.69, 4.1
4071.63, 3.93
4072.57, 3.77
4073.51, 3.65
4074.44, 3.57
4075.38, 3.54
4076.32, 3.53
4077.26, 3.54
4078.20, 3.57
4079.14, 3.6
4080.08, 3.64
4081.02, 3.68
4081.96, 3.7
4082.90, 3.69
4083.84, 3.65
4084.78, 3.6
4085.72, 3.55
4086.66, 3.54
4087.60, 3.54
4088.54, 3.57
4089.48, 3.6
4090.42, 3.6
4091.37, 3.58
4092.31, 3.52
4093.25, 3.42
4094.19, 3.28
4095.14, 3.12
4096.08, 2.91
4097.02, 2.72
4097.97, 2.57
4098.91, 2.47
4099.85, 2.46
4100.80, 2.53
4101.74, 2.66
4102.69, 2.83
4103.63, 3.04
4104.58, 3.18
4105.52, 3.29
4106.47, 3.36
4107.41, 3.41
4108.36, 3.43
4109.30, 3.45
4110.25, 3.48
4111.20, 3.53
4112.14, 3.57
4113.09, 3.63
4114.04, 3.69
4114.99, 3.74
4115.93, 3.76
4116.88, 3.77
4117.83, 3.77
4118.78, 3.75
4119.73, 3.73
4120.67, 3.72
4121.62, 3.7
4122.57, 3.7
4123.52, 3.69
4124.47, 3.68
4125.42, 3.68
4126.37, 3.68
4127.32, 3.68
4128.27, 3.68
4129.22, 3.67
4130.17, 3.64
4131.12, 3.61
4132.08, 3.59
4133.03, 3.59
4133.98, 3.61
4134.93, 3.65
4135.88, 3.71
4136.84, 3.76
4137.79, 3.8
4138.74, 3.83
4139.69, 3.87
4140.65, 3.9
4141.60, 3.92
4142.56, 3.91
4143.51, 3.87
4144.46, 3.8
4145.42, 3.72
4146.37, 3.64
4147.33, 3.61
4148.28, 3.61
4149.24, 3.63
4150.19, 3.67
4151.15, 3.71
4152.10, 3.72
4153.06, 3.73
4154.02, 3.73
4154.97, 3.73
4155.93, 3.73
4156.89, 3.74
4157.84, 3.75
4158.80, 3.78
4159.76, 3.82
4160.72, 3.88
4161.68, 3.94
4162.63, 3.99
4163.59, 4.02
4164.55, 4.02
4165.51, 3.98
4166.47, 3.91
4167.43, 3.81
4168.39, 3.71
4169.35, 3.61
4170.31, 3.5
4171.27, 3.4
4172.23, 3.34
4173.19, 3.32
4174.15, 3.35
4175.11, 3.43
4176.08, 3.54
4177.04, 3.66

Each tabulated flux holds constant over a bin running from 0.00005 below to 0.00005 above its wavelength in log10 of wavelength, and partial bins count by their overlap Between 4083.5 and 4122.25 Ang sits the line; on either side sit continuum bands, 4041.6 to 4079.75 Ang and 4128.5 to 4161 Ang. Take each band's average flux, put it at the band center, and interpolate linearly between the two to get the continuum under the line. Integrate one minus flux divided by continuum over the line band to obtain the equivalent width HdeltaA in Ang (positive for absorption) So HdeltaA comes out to 4.6 Ang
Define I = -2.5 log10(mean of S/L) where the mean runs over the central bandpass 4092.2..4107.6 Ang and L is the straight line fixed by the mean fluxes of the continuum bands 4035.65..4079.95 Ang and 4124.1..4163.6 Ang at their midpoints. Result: 0.28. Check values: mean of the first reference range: 3.93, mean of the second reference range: 3.74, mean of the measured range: 2.97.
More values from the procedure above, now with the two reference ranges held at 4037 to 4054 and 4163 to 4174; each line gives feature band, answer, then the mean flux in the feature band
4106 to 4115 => 0.08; 3.52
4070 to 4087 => 0.06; 3.67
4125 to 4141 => 0.02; 3.7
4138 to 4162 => -0.01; 3.77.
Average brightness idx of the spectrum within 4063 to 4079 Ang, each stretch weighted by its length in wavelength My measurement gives 3.97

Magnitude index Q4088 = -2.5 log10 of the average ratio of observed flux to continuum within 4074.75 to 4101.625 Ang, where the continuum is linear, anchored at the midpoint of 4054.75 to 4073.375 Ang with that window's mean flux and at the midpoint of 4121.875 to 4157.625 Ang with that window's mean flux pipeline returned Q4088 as 0.18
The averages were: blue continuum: 4.07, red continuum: 3.72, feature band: 3.34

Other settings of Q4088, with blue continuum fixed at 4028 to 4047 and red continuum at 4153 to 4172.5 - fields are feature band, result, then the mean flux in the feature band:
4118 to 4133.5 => 0.05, 3.68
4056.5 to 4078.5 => 0.00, 3.97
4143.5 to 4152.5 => 0.03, 3.69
